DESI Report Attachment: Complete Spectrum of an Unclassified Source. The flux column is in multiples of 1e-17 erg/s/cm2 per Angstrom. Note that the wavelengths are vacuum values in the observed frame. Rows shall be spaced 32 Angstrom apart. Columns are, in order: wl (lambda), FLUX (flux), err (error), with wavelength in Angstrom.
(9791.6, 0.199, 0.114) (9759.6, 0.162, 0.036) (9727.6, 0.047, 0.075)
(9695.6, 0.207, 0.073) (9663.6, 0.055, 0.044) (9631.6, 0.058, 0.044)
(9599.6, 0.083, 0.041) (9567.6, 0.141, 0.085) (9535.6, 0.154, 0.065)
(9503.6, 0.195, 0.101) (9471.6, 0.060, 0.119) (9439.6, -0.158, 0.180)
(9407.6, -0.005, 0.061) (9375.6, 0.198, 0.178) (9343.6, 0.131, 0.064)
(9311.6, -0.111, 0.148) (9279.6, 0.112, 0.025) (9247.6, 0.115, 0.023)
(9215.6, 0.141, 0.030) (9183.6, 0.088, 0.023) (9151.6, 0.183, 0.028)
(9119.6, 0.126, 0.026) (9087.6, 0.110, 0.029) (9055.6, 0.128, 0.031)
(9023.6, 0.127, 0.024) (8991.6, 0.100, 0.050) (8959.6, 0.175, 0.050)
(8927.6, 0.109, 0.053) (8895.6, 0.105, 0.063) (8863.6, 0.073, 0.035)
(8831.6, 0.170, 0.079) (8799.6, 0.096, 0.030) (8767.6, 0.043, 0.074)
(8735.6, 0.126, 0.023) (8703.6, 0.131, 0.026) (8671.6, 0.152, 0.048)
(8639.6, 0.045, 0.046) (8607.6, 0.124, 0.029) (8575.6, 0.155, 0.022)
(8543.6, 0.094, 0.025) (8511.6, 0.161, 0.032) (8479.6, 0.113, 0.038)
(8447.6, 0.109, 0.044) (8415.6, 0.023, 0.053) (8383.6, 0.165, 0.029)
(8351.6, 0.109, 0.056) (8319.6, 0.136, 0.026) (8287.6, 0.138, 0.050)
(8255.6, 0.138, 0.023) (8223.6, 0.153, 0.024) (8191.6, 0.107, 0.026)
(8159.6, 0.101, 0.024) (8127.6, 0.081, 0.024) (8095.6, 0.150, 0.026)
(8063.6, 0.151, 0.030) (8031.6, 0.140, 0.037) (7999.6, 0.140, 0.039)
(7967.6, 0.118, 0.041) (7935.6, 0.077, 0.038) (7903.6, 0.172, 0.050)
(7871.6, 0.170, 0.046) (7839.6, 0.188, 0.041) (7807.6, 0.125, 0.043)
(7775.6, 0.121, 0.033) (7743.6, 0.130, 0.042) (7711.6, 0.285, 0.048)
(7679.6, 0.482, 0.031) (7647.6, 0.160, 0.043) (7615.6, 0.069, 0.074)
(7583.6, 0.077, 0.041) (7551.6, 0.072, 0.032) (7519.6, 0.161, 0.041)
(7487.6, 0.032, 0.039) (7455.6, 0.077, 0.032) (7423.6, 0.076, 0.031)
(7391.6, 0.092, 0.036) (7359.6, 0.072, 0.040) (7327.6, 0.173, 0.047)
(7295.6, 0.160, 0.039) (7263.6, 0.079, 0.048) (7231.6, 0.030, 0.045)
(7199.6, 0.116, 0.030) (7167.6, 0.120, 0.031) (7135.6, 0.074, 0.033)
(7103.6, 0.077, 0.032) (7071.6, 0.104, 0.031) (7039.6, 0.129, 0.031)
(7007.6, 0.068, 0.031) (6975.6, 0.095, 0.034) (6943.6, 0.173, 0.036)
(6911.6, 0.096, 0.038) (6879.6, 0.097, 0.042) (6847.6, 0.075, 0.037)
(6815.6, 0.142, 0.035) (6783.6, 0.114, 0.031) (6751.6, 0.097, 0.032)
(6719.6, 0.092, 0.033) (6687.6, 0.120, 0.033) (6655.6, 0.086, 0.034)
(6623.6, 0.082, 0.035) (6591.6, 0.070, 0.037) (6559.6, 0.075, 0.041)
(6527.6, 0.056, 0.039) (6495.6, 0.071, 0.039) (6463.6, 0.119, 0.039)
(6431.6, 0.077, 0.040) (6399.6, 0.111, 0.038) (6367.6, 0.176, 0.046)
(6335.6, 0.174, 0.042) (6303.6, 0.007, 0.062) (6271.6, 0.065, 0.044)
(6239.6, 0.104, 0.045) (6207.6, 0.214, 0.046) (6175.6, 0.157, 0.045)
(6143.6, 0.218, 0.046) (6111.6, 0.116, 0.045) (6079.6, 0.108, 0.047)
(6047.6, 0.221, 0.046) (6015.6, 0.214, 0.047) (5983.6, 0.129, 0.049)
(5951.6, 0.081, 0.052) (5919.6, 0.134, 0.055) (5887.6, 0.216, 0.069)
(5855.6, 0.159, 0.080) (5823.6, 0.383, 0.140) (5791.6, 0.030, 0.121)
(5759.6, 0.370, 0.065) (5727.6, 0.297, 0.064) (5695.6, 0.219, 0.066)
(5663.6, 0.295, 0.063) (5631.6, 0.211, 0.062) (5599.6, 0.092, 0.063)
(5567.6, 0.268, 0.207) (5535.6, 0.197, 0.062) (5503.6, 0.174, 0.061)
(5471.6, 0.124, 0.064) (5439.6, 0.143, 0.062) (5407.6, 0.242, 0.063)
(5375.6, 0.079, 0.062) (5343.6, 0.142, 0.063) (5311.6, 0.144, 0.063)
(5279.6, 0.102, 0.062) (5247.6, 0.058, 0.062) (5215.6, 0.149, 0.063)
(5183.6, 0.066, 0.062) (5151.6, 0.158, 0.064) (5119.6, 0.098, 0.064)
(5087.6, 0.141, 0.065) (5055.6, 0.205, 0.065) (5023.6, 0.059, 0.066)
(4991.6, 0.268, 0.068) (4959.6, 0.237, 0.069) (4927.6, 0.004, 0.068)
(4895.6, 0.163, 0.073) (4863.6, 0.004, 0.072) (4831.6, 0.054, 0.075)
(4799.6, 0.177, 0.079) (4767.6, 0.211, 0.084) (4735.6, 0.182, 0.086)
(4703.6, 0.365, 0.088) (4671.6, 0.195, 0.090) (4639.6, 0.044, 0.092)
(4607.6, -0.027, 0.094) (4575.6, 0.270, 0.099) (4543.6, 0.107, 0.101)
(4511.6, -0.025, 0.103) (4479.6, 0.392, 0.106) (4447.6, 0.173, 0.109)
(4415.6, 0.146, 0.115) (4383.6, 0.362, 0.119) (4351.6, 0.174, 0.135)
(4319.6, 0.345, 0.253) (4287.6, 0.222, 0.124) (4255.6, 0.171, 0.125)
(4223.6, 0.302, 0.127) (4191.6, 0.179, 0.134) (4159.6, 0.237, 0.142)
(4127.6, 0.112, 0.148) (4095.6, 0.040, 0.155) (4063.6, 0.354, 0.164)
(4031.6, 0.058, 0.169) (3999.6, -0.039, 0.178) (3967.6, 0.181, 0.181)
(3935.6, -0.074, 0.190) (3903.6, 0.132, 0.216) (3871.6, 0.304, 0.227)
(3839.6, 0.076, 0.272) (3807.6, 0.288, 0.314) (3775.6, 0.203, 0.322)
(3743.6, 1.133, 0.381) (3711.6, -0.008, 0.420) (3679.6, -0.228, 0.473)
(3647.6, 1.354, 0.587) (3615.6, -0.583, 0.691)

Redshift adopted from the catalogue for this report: 1.063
